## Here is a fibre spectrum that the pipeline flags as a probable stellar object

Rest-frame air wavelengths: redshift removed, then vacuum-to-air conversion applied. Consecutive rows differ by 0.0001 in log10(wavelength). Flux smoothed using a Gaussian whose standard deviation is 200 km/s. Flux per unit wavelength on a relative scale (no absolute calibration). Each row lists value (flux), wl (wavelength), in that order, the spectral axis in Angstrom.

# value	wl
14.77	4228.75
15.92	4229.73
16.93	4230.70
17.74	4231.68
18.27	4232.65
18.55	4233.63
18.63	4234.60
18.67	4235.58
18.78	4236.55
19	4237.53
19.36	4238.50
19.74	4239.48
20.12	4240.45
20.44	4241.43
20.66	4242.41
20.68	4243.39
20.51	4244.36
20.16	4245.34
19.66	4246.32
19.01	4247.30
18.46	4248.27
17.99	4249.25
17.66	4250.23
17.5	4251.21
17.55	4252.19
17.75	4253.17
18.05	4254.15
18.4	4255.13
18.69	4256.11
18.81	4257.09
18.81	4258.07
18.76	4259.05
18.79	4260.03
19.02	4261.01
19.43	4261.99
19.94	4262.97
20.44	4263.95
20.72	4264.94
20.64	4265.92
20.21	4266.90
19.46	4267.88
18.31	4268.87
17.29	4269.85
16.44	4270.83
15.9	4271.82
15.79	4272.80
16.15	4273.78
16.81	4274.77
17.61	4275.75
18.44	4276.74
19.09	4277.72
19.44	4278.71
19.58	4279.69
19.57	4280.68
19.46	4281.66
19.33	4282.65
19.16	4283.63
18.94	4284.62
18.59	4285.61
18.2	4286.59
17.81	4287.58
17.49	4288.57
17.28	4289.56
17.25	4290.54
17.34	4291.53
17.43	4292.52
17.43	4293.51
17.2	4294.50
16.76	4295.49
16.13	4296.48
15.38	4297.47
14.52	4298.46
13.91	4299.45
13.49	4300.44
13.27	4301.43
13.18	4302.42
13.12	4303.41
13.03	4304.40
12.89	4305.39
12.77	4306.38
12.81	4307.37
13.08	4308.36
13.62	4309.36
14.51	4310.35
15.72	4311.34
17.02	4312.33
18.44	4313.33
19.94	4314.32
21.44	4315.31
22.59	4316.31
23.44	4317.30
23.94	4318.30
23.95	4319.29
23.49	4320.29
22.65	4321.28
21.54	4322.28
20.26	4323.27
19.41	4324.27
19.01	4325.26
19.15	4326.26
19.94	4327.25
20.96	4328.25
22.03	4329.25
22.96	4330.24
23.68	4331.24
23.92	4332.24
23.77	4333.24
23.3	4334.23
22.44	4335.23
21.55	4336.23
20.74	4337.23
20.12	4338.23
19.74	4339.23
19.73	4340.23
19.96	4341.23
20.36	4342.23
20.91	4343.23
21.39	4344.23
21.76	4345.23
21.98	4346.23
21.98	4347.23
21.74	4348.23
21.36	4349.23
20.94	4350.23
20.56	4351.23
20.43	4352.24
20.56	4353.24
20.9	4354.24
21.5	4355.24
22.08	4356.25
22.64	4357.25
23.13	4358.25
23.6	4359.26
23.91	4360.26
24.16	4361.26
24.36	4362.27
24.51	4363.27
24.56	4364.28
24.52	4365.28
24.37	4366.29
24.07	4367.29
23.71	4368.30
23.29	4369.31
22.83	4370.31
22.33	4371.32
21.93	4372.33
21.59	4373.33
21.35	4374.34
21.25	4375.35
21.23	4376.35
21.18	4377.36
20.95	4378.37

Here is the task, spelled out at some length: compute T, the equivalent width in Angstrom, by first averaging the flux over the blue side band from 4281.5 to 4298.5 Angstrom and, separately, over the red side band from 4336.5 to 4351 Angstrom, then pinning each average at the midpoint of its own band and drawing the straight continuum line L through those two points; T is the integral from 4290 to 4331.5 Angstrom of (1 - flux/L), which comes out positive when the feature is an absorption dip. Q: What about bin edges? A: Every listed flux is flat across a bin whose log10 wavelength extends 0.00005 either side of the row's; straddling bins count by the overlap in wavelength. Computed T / 2.4 Angstrom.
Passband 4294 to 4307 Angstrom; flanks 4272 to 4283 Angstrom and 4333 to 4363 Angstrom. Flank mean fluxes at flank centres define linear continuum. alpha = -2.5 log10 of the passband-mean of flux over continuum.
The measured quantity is 0.33 mag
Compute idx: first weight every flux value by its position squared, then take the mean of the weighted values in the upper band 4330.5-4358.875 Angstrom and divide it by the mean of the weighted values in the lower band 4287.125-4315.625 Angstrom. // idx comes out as 1.4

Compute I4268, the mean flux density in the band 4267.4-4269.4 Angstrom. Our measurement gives 18.8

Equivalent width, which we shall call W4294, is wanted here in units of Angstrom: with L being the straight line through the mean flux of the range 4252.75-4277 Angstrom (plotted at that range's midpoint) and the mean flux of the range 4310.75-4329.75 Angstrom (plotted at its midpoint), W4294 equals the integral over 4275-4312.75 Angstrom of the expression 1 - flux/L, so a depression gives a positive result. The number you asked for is 6.21 Angstrom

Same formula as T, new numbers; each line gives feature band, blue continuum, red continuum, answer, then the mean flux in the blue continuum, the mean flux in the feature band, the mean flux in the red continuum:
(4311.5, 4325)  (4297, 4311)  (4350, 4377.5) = -4.71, 13.6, 21.2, 22.6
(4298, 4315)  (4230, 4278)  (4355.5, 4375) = 5.18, 18.7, 14.5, 23.3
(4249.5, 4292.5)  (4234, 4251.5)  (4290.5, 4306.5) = -3.36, 19.3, 18.4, 15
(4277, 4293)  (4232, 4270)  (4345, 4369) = 1.38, 19.1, 18.5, 22.7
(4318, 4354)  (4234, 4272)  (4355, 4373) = 1.40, 19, 21.4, 23.4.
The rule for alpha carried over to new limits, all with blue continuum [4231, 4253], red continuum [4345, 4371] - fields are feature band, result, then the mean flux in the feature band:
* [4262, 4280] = 0.082 mag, 18.5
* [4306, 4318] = 0.225 mag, 17.3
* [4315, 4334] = -0.020 mag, 22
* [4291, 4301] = 0.285 mag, 15.9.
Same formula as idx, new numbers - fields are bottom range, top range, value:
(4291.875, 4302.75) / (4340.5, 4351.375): 1.41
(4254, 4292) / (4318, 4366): 1.22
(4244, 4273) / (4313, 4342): 1.19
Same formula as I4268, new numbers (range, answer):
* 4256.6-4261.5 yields 18.9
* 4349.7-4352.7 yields 20.6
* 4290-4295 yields 17.3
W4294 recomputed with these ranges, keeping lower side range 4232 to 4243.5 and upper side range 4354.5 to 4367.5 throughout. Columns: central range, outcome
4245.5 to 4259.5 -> 1.0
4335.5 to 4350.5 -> 1.3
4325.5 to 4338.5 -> 0.4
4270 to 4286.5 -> 2.1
